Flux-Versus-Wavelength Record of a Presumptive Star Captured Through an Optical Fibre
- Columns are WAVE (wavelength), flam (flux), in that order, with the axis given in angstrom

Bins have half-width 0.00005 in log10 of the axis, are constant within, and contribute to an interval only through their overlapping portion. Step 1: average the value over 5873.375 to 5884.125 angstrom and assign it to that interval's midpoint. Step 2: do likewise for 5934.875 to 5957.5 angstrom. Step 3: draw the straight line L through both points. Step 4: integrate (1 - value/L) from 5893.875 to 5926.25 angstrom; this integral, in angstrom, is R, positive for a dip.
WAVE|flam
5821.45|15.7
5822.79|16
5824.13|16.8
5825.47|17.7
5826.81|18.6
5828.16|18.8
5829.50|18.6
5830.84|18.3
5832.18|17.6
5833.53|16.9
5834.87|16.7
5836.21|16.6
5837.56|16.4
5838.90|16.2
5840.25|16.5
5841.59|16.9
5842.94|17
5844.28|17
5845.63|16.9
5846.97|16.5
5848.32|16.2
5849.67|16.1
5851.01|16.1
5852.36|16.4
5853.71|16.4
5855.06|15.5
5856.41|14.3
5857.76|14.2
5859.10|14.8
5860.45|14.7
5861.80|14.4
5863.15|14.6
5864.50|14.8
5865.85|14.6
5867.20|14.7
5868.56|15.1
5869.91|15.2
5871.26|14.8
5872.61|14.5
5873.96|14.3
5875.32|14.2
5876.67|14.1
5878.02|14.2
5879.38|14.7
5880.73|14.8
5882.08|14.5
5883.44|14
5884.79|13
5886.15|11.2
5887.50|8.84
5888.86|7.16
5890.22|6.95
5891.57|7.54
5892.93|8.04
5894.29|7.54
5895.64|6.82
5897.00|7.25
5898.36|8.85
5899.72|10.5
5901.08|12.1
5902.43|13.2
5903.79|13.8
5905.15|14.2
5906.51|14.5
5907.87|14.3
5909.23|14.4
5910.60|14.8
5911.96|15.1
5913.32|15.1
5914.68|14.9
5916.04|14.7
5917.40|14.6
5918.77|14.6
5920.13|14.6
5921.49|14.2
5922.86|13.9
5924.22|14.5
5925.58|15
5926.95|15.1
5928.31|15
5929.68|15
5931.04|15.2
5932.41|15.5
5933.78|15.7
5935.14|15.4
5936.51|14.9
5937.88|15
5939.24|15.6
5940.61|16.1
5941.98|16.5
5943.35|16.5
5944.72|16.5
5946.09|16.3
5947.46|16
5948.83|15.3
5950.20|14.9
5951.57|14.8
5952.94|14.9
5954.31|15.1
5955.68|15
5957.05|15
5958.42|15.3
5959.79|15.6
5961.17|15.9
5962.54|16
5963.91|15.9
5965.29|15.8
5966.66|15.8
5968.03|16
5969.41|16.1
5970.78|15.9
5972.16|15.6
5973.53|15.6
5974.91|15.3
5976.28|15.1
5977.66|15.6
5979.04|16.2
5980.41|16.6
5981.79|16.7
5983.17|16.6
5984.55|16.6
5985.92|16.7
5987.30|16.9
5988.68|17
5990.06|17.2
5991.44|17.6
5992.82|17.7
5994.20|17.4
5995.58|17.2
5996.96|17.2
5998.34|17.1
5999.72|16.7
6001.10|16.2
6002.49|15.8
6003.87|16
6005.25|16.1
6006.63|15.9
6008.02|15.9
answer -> 3.9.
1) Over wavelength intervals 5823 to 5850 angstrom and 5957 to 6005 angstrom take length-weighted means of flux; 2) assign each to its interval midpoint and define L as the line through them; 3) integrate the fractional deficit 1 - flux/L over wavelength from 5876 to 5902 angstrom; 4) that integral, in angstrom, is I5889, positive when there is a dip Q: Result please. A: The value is 9.5 angstrom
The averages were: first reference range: 17.1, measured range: 10.7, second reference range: 16.3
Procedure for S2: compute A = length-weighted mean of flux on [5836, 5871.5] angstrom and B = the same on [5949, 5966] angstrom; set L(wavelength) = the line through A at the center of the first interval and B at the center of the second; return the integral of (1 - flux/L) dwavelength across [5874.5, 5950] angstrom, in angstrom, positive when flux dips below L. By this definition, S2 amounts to 9.6 angstrom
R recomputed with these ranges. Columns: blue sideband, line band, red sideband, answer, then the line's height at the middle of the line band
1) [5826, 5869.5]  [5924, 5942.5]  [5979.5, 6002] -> 1.5 angstrom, 16.6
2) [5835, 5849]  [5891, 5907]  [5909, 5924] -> 5.0 angstrom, 15.1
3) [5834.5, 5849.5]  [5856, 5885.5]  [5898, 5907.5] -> 0.5 angstrom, 14.7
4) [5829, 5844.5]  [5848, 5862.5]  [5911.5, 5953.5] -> 1.2 angstrom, 16.7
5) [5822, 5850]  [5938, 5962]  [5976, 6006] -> 1.7 angstrom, 16.8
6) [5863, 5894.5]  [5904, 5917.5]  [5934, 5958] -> -0.6 angstrom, 14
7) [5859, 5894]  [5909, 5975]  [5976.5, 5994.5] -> -0.4 angstrom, 15.3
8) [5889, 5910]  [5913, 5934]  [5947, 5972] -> -3.8 angstrom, 12.6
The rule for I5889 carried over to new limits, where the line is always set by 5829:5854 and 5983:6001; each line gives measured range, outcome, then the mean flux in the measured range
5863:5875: 1.51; 14.7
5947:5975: 2.46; 15.5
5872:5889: 3.68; 13.2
